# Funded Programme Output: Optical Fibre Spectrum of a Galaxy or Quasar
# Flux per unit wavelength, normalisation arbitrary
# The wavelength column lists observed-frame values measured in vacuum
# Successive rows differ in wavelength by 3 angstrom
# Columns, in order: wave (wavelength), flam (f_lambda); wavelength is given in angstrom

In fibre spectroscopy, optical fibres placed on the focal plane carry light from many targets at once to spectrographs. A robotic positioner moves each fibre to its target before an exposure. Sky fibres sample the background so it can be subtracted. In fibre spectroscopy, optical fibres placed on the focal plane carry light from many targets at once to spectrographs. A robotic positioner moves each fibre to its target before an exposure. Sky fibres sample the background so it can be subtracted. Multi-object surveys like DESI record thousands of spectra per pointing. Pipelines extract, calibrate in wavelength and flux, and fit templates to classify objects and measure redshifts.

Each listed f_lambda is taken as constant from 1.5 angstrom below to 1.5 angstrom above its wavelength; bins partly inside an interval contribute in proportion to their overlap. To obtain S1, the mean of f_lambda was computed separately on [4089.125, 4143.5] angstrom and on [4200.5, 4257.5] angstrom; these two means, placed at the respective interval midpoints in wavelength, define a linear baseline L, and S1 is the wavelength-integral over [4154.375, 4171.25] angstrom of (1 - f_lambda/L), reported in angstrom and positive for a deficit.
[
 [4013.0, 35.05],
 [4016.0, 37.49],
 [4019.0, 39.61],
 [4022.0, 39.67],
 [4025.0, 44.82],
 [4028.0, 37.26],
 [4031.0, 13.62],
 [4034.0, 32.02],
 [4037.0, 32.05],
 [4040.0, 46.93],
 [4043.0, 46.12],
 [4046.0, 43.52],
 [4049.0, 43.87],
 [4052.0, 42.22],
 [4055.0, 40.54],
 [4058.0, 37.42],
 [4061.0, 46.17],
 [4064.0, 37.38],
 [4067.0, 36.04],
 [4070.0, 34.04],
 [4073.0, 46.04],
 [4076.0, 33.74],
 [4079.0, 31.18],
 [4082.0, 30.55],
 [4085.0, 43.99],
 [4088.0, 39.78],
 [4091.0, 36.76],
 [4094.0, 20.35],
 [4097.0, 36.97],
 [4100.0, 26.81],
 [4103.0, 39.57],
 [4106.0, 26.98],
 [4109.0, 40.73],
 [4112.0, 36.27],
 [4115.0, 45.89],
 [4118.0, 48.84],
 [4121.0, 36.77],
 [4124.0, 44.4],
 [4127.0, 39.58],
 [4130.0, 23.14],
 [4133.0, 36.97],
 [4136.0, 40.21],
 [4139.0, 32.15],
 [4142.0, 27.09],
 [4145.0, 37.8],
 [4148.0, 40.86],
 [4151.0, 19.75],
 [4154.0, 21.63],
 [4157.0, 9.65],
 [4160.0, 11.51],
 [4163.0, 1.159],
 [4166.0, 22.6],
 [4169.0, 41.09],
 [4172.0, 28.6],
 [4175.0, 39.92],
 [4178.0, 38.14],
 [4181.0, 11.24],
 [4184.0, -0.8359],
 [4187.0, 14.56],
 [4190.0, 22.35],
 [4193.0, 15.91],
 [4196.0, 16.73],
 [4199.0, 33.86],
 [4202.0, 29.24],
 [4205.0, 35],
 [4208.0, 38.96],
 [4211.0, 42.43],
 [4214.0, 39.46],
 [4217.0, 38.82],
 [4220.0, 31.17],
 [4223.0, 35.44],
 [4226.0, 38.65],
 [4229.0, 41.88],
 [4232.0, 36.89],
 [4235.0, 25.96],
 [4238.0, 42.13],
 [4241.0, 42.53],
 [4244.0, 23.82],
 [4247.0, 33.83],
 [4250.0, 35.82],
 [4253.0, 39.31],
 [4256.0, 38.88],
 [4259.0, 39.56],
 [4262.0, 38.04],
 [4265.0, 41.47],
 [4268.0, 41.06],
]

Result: 8.4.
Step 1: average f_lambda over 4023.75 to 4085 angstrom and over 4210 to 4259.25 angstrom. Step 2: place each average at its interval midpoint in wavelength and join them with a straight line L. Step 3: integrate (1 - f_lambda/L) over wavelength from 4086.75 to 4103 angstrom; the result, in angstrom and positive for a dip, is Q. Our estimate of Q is 2.1 angstrom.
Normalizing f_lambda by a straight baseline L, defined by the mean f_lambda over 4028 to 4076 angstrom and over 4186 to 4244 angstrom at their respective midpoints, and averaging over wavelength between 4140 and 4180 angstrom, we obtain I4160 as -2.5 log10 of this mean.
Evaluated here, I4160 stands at 0.31 mag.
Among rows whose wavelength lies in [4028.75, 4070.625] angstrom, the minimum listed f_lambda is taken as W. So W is 13.62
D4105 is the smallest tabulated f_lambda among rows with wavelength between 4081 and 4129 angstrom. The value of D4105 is 20.35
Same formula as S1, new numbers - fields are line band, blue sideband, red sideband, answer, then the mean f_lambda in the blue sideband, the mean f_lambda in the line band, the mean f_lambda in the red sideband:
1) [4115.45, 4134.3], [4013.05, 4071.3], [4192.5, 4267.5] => -0.8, 38.4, 38.7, 35.4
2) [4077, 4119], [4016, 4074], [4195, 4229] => 2.0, 38.8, 35.9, 35.1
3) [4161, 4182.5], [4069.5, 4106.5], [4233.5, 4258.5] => 5.7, 34.6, 25.8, 35.5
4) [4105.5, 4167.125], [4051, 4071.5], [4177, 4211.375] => 0.6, 39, 30.8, 24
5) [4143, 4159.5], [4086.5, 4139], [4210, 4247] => 5.1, 36.3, 25.1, 36.4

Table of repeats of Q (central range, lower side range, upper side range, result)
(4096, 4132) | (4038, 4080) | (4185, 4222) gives -0.94 angstrom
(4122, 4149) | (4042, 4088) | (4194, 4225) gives 0.75 angstrom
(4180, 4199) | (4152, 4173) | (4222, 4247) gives 8.01 angstrom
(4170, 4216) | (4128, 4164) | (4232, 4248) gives 4.06 angstrom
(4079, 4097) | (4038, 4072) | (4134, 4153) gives 1.82 angstrom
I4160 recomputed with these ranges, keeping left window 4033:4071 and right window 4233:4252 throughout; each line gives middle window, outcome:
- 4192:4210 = 0.22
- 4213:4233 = -0.08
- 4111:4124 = -0.12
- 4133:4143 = 0.10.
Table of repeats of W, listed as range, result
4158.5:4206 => -0.8359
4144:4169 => 1.159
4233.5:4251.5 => 23.82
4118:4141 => 23.14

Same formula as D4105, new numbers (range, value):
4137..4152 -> 19.75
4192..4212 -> 15.91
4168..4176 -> 28.6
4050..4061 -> 37.42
